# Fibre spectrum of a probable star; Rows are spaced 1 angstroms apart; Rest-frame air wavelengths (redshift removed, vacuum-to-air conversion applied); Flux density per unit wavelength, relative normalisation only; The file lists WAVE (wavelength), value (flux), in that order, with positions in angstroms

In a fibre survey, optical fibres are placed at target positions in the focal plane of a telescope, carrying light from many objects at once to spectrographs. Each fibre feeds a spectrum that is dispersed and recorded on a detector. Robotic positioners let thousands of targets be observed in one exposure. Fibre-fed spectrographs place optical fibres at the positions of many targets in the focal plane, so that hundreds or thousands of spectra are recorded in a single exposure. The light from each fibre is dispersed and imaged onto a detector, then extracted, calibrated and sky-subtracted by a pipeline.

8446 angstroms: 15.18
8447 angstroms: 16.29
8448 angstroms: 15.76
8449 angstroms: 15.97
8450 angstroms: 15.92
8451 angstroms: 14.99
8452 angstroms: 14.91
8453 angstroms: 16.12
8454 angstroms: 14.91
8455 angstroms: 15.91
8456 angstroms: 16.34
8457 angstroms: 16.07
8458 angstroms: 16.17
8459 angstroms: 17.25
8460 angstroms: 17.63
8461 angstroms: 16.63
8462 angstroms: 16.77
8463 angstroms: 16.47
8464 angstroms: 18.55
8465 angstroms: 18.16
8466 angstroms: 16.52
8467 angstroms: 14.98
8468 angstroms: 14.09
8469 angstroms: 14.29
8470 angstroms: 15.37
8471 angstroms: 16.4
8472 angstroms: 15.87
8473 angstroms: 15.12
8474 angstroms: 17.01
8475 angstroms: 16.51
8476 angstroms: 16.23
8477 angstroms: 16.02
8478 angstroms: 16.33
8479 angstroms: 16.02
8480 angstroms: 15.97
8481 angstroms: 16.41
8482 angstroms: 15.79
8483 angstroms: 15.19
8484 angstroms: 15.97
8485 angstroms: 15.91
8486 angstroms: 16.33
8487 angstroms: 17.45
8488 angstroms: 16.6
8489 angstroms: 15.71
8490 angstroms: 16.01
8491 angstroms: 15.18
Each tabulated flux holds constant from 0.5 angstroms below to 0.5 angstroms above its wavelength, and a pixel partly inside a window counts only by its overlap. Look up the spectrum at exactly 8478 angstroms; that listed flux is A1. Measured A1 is 16.33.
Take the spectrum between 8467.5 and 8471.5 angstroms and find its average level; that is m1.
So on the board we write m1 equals 15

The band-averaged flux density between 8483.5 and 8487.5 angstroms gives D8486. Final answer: 16.4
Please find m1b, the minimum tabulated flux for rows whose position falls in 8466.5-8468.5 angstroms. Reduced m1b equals 14.09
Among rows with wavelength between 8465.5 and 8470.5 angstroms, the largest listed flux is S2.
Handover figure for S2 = 16.52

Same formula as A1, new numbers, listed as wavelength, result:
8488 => 16.6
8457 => 16.07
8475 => 16.51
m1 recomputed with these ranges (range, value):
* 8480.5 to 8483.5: 15.8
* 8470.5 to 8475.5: 16.2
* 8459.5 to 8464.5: 17.2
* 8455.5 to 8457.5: 16.2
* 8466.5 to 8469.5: 14.5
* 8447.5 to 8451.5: 15.7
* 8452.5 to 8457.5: 15.9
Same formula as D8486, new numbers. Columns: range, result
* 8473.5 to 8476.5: 16.6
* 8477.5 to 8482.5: 16.1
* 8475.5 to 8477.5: 16.1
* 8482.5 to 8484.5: 15.6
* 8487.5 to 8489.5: 16.2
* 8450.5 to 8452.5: 14.9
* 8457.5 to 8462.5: 16.9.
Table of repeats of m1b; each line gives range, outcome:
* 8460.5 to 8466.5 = 16.47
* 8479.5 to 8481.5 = 15.97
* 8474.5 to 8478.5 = 16.02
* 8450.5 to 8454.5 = 14.91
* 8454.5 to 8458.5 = 15.91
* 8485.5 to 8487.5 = 16.33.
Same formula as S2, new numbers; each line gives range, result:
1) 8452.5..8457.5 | 16.34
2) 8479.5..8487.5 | 17.45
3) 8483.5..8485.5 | 15.97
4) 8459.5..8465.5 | 18.55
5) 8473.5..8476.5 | 17.01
